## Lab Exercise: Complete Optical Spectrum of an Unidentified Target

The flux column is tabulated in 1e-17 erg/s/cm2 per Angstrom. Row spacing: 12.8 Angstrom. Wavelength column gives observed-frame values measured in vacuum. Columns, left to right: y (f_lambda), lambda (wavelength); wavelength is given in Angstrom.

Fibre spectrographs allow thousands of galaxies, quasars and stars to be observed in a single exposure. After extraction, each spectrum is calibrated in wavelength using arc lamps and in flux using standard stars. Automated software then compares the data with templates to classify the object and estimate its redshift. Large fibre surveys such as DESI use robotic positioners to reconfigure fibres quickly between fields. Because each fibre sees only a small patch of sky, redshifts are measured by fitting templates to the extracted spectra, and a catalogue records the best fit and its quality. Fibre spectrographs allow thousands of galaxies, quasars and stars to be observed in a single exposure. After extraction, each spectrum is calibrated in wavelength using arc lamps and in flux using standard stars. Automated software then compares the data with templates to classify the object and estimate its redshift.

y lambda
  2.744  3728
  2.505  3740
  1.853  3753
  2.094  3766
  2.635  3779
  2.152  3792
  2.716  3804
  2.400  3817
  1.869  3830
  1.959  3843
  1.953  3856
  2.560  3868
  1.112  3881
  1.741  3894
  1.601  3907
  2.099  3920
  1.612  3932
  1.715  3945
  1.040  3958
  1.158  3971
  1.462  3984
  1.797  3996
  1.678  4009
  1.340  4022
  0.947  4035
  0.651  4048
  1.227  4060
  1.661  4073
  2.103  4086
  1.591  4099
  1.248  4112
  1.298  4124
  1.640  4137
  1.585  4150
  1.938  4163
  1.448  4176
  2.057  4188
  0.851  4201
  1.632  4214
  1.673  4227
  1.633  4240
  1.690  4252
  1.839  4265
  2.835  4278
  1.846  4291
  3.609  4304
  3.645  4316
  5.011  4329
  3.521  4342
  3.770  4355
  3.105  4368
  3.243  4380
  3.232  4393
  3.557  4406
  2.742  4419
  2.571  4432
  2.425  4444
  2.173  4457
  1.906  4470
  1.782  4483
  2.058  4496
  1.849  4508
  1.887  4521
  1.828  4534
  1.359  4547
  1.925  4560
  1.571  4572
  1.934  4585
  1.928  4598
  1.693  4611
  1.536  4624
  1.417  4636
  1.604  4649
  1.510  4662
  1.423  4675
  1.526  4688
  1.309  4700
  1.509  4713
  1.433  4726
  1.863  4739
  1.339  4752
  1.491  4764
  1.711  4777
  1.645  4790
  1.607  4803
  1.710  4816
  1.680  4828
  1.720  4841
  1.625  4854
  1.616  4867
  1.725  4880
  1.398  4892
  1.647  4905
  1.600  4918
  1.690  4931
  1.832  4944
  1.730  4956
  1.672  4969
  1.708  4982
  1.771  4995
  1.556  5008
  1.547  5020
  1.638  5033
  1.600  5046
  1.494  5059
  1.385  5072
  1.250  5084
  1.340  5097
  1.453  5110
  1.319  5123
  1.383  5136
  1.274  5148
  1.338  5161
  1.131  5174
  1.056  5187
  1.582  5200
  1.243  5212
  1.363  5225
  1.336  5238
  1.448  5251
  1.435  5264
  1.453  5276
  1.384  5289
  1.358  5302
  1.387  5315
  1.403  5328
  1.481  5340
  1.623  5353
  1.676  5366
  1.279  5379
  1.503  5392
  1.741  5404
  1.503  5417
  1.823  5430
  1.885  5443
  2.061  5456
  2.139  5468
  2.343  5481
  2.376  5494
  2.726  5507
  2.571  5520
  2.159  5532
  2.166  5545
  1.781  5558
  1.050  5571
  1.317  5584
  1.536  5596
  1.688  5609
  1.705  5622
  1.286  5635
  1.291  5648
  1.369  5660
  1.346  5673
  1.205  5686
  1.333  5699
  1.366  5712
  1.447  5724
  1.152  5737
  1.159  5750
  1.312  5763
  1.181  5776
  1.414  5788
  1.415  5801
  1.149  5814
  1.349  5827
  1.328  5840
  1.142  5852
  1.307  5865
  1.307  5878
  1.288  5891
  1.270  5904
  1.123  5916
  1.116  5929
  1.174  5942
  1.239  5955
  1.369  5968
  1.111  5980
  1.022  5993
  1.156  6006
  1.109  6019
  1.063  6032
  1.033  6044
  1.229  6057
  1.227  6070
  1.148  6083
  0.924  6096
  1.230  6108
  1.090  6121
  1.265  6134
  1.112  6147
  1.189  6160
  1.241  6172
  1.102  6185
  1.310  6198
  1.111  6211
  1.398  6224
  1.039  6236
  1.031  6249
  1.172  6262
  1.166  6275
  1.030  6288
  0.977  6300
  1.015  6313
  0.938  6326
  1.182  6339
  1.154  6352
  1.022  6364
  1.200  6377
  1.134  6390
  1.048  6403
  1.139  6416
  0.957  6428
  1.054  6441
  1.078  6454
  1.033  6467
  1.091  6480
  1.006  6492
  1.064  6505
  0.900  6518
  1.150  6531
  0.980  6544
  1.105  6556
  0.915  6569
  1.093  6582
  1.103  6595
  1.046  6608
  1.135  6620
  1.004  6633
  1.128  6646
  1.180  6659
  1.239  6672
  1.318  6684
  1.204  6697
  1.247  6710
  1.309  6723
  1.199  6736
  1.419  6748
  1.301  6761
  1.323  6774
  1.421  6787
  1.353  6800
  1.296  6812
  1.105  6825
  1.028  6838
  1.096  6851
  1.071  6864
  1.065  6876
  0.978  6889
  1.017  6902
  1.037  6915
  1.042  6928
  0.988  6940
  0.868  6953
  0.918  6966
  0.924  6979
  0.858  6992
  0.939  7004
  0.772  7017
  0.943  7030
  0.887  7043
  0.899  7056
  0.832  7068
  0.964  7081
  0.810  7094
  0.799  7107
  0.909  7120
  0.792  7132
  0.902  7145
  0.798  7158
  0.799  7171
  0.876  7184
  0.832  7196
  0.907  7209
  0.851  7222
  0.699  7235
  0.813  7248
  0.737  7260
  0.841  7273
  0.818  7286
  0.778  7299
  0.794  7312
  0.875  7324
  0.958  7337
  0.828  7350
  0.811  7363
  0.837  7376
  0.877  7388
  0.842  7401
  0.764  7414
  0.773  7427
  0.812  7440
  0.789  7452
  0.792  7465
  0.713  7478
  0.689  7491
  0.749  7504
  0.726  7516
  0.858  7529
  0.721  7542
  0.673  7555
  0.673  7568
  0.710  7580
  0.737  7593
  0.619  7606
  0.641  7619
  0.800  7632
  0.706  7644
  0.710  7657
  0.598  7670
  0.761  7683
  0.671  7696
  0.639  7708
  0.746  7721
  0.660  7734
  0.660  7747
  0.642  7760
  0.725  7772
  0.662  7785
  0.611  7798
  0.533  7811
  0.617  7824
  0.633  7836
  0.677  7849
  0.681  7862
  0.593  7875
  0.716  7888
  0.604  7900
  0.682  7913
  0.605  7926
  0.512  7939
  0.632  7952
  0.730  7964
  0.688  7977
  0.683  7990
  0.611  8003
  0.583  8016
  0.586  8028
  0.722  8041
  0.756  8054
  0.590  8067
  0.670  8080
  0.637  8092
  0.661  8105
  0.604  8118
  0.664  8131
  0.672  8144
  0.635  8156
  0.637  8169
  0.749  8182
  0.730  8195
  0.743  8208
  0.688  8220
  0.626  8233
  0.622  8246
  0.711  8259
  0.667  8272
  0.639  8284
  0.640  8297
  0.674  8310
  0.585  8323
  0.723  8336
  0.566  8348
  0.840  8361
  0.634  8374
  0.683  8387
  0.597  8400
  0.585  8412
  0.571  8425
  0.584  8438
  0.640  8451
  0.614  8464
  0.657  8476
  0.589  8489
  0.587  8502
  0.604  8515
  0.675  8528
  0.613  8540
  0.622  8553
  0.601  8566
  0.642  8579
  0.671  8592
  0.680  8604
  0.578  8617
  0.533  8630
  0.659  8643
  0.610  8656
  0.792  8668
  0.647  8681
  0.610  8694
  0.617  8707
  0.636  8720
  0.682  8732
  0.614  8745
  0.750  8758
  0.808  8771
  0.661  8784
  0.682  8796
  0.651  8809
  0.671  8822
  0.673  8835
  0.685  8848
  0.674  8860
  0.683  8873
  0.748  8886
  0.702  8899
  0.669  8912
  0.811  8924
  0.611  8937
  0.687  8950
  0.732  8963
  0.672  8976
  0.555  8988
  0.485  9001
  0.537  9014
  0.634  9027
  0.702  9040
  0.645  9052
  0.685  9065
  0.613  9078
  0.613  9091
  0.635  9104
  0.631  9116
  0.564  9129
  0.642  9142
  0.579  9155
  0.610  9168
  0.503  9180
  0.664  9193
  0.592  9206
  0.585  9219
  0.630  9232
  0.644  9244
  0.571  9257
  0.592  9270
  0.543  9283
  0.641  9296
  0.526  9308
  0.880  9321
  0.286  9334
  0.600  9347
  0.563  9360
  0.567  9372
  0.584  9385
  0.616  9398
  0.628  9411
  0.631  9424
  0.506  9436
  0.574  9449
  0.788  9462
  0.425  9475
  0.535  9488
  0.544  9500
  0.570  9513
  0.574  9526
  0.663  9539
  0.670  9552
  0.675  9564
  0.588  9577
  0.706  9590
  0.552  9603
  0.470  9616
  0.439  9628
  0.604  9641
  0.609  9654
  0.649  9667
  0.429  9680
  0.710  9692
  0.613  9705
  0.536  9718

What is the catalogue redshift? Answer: 2.555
